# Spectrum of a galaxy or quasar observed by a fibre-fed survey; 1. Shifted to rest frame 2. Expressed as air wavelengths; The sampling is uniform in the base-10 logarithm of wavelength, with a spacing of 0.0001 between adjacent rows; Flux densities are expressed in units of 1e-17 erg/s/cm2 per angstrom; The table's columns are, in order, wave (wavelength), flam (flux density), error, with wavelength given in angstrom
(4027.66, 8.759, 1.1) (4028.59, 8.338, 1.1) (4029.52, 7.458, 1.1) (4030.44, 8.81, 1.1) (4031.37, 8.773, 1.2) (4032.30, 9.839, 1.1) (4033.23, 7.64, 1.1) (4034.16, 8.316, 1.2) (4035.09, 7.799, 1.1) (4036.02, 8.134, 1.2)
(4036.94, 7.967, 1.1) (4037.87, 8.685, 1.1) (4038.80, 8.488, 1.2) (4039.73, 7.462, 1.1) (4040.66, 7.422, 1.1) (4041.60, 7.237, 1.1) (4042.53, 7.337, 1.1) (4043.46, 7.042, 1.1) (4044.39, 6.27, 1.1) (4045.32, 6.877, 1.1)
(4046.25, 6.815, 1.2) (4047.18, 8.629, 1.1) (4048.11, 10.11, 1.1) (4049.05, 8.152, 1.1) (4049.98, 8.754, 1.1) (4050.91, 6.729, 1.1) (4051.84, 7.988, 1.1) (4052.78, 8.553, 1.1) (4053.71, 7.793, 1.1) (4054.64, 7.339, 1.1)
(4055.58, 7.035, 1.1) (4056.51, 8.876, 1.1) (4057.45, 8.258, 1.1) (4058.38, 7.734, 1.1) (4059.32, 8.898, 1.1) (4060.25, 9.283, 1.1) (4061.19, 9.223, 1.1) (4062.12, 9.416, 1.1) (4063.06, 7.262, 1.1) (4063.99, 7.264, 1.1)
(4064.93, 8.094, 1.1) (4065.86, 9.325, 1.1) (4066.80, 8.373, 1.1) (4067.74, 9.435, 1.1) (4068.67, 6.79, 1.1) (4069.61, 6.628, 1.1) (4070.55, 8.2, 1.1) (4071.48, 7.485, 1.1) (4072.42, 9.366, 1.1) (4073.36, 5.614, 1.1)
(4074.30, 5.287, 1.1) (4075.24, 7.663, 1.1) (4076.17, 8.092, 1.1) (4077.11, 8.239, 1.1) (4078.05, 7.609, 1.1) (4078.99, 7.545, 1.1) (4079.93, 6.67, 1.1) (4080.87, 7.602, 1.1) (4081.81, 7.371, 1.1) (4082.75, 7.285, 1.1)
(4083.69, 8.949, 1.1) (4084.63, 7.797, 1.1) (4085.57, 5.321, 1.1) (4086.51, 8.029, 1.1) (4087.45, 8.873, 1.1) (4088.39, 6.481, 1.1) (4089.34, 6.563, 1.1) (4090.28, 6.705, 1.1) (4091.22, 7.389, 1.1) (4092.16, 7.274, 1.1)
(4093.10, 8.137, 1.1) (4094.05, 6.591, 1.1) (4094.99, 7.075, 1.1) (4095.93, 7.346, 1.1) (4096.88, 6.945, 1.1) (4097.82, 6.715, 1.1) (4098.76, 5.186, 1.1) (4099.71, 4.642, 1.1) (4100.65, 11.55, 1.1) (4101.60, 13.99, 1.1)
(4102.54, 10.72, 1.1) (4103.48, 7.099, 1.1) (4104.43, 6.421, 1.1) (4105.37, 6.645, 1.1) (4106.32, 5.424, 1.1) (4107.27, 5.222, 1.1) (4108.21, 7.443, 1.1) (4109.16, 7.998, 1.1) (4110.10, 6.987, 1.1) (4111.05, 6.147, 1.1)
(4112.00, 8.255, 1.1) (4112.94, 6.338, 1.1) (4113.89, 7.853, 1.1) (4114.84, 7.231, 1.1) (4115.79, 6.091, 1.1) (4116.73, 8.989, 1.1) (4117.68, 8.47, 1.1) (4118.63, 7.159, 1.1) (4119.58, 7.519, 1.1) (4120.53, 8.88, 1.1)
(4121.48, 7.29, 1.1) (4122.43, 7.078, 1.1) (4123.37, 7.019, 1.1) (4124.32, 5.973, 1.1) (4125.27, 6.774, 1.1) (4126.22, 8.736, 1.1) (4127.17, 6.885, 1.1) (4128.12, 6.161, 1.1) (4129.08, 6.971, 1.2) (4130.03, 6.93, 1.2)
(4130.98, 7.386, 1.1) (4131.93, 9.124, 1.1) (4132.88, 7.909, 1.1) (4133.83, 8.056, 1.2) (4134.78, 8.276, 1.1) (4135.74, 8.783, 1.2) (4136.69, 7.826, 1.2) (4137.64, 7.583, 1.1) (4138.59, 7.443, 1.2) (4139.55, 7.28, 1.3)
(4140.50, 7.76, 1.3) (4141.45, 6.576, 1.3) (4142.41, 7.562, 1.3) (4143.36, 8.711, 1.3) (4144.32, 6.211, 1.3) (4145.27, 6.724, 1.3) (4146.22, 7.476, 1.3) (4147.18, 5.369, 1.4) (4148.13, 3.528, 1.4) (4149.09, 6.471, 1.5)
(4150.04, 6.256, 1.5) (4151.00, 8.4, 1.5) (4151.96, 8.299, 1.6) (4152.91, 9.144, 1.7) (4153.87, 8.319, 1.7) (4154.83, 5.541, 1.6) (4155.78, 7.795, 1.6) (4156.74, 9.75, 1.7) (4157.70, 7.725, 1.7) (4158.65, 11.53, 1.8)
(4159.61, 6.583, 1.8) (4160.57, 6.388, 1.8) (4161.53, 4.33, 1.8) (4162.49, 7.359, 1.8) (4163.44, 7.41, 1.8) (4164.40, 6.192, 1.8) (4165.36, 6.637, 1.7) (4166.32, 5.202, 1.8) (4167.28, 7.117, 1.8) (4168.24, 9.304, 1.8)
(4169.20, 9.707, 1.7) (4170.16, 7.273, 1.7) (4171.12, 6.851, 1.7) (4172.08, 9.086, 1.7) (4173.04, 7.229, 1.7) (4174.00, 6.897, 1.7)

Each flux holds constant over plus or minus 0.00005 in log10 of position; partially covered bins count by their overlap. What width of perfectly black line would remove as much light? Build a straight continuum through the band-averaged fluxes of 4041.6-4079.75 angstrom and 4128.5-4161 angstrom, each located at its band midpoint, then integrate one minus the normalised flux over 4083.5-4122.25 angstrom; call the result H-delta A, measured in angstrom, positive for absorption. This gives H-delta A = 1.2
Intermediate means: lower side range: 7.87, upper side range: 7.52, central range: 7.44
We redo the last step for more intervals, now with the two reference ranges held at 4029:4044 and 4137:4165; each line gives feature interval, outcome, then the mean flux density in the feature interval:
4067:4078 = 0.31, 7.55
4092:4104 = -0.57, 7.96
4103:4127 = 1.02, 7.16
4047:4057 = -0.32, 8.16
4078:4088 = 0.21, 7.54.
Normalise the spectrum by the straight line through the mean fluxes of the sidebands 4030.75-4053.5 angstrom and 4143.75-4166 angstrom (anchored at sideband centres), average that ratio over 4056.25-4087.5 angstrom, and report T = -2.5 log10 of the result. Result -0.017 mag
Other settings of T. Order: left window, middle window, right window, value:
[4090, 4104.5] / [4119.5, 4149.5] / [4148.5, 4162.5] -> 0.06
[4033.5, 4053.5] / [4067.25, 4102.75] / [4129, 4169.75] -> 0.01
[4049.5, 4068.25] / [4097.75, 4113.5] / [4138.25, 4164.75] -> 0.04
